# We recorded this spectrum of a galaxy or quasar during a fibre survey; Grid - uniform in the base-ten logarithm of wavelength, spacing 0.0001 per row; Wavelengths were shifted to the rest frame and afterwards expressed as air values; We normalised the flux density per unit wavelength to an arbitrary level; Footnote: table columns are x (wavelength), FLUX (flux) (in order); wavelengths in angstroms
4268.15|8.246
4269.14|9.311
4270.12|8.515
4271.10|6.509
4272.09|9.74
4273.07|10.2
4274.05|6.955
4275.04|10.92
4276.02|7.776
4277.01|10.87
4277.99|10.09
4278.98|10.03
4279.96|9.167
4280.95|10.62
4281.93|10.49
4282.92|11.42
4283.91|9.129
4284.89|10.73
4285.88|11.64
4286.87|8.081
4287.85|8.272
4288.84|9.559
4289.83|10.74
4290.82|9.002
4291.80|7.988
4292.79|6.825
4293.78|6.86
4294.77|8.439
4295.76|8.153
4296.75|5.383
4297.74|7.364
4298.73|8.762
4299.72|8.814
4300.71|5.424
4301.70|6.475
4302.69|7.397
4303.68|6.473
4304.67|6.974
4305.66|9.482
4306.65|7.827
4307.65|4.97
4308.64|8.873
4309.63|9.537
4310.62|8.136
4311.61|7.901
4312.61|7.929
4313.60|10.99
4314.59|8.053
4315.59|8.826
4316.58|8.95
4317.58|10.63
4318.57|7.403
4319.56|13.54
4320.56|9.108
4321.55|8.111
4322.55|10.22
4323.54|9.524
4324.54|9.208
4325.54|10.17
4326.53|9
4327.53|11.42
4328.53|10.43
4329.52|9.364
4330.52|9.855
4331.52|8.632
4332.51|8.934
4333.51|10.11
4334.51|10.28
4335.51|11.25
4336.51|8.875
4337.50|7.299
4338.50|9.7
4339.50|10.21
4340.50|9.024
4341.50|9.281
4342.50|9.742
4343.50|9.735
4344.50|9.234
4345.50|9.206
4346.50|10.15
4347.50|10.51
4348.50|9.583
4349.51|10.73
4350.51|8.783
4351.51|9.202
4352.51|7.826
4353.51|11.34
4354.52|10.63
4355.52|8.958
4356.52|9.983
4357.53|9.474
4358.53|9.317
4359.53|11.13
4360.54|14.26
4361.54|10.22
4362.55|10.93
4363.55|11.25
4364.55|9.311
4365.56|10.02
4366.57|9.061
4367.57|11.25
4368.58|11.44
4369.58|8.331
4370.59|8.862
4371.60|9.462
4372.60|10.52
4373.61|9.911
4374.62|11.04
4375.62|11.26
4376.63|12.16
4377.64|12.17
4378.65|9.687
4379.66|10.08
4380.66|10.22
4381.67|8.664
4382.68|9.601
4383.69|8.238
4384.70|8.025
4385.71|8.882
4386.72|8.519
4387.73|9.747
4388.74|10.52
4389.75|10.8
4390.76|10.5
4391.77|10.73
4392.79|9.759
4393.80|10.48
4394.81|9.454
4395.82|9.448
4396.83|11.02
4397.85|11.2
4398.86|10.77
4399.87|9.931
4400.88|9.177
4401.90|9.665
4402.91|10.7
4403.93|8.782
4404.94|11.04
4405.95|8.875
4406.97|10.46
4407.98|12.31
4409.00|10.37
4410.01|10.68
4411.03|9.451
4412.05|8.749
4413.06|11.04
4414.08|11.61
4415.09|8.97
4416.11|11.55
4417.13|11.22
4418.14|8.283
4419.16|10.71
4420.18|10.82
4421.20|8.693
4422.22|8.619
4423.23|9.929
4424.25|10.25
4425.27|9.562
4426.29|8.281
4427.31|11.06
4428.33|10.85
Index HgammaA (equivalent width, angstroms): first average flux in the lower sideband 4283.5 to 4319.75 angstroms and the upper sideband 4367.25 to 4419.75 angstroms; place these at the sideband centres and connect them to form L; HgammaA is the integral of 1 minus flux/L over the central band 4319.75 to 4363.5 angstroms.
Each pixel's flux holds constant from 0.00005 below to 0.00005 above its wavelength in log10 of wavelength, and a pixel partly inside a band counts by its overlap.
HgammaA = -3.3 angstroms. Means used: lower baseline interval 8.38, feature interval 9.83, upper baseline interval 10.1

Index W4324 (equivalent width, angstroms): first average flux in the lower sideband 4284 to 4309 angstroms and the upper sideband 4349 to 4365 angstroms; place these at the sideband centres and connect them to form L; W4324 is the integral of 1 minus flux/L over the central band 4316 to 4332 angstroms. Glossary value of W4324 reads -1.2 angstroms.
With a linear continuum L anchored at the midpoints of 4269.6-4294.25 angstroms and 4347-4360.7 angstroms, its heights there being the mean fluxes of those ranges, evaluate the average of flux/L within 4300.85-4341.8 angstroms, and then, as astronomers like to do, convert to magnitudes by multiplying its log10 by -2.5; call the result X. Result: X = 0.08 mag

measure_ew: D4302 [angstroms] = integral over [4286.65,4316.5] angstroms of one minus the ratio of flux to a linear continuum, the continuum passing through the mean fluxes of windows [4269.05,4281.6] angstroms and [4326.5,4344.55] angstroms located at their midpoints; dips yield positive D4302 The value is 4.6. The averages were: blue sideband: 9.31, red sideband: 9.62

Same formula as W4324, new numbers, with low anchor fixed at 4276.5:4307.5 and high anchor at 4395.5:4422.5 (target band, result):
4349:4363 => -1.08 angstroms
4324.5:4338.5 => -0.78 angstroms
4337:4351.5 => -0.30 angstroms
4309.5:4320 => -0.37 angstroms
